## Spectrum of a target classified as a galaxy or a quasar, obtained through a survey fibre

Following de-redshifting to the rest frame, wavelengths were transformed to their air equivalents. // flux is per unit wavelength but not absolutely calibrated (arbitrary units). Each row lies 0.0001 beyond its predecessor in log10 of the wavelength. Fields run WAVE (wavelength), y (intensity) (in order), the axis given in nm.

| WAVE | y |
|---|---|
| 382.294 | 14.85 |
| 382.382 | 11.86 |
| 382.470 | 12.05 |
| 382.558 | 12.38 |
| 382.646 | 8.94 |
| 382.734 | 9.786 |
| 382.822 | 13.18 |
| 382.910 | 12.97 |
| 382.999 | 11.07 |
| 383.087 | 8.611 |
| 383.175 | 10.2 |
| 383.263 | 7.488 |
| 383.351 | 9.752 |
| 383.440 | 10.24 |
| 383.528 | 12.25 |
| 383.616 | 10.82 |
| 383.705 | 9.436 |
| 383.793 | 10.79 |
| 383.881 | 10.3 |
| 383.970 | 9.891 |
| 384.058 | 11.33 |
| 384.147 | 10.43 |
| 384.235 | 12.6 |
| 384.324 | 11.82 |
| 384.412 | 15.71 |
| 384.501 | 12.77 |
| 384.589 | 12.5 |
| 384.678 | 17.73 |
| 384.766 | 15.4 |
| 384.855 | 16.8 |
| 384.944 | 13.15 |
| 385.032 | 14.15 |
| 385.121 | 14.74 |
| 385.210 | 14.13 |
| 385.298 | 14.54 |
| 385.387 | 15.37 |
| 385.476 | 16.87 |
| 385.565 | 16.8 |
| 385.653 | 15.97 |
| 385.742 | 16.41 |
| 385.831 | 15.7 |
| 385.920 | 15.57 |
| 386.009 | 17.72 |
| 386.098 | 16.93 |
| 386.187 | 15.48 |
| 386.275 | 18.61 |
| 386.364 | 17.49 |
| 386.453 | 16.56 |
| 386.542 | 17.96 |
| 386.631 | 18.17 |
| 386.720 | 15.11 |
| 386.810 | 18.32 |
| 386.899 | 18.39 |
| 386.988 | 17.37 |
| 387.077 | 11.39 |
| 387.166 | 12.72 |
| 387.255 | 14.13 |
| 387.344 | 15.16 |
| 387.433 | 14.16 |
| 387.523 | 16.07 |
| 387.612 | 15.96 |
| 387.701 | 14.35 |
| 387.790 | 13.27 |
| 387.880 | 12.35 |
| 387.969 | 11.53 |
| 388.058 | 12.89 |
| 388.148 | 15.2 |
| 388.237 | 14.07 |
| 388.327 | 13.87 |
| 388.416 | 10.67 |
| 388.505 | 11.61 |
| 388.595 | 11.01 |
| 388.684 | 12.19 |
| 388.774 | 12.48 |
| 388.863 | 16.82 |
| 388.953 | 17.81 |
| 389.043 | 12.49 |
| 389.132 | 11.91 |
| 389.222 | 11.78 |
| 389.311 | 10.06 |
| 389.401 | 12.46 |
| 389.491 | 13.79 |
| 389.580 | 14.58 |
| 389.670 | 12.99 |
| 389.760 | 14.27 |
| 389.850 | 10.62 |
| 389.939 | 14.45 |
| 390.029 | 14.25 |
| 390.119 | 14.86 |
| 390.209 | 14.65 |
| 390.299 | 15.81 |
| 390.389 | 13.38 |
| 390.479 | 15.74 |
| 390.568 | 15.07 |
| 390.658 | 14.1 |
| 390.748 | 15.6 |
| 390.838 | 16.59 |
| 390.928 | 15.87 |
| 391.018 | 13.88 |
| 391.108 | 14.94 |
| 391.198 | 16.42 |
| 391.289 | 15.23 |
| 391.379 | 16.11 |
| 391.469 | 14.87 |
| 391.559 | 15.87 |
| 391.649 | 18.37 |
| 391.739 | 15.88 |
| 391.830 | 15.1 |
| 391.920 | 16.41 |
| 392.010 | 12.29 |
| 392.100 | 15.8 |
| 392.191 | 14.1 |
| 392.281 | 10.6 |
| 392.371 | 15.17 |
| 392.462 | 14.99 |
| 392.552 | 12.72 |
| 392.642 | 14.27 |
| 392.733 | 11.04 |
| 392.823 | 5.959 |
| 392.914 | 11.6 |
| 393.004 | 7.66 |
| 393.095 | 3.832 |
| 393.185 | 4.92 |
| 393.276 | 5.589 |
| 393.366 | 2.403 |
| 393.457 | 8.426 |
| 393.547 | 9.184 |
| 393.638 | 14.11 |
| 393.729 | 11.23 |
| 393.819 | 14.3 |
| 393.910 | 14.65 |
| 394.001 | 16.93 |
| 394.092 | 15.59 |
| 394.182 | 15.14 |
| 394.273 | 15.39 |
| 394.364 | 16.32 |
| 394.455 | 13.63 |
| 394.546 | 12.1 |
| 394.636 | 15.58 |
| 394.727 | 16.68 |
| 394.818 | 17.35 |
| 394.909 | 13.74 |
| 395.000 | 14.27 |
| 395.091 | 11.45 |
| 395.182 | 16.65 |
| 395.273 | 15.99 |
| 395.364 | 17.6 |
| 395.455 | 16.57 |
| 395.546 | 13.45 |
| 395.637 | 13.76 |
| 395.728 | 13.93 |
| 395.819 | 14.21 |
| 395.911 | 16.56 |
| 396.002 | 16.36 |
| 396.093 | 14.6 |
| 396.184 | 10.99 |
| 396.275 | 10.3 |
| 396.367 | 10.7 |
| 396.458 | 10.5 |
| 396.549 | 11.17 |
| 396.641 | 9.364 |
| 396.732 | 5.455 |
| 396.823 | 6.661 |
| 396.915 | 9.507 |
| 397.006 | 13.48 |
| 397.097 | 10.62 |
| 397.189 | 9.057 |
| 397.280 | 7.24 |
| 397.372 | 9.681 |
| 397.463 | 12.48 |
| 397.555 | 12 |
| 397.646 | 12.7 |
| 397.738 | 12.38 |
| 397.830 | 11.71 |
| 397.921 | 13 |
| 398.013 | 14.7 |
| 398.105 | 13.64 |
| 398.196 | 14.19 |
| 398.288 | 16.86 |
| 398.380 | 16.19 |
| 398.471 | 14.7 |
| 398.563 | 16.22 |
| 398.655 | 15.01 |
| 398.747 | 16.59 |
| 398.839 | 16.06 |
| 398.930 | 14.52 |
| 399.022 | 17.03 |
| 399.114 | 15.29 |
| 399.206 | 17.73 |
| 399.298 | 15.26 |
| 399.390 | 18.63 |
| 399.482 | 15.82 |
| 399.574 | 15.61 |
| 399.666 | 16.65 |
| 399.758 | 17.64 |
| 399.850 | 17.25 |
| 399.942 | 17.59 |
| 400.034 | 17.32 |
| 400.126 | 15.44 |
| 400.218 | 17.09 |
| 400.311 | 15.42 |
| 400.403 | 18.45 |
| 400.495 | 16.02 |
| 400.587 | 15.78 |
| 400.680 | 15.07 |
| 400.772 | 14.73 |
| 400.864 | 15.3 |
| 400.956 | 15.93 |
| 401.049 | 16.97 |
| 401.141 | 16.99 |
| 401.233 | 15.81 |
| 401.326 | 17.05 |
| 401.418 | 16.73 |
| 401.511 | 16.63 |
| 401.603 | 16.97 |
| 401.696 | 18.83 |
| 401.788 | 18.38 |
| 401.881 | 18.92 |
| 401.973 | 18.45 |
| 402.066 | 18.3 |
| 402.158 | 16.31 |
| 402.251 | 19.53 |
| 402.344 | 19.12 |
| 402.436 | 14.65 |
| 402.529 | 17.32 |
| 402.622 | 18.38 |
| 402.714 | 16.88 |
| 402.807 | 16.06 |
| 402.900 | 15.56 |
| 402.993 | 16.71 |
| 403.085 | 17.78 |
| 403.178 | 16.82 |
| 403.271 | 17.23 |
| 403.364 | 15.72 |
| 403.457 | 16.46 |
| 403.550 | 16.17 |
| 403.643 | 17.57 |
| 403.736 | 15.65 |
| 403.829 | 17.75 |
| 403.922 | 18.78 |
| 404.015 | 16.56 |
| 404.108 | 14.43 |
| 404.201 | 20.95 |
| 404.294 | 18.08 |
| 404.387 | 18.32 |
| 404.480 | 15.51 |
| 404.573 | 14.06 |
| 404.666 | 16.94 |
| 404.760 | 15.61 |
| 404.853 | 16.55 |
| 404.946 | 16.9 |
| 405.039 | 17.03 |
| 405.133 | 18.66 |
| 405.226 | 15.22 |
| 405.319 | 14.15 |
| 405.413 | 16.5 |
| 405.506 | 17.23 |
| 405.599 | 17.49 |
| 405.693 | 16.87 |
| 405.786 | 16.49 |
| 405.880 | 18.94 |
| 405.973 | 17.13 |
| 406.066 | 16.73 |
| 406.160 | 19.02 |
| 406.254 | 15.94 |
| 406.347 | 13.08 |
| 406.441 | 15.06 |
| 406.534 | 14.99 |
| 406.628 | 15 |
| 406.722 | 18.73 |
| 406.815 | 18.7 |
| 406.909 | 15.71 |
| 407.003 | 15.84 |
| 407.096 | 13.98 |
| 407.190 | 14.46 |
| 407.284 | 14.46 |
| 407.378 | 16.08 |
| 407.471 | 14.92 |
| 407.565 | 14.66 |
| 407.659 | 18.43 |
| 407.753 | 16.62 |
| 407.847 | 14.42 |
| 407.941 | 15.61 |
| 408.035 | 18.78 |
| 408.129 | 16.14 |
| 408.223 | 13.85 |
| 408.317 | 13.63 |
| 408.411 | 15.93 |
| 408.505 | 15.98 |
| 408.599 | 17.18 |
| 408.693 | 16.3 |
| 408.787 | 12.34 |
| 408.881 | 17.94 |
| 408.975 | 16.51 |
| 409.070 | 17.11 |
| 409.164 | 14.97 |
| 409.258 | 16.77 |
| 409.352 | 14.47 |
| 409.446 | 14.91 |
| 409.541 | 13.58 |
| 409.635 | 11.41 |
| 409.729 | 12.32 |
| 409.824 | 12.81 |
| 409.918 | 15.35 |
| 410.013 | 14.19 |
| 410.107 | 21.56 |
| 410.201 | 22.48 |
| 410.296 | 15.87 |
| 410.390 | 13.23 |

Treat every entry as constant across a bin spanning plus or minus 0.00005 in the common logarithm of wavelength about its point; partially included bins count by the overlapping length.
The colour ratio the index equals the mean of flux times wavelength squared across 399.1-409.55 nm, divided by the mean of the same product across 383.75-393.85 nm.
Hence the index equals 1.30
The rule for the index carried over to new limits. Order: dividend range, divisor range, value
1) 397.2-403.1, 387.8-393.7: 1.28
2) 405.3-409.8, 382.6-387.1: 1.27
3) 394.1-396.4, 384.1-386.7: 0.99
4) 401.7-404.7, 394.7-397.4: 1.42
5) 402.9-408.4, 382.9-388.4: 1.29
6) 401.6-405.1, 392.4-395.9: 1.40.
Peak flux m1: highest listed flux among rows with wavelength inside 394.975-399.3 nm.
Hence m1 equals 17.73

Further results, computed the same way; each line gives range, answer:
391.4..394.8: 18.37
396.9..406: 20.95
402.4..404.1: 18.78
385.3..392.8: 18.61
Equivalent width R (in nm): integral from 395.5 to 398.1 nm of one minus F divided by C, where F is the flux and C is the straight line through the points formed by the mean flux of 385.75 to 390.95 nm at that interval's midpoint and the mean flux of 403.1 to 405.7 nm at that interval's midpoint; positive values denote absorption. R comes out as 0.67 nm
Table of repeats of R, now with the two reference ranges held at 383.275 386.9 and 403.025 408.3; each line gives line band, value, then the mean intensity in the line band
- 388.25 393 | 0.35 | 13.9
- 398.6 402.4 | -0.21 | 16.8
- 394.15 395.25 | 0.03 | 14.9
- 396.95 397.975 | 0.28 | 11.3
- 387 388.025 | 0.06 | 13.9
